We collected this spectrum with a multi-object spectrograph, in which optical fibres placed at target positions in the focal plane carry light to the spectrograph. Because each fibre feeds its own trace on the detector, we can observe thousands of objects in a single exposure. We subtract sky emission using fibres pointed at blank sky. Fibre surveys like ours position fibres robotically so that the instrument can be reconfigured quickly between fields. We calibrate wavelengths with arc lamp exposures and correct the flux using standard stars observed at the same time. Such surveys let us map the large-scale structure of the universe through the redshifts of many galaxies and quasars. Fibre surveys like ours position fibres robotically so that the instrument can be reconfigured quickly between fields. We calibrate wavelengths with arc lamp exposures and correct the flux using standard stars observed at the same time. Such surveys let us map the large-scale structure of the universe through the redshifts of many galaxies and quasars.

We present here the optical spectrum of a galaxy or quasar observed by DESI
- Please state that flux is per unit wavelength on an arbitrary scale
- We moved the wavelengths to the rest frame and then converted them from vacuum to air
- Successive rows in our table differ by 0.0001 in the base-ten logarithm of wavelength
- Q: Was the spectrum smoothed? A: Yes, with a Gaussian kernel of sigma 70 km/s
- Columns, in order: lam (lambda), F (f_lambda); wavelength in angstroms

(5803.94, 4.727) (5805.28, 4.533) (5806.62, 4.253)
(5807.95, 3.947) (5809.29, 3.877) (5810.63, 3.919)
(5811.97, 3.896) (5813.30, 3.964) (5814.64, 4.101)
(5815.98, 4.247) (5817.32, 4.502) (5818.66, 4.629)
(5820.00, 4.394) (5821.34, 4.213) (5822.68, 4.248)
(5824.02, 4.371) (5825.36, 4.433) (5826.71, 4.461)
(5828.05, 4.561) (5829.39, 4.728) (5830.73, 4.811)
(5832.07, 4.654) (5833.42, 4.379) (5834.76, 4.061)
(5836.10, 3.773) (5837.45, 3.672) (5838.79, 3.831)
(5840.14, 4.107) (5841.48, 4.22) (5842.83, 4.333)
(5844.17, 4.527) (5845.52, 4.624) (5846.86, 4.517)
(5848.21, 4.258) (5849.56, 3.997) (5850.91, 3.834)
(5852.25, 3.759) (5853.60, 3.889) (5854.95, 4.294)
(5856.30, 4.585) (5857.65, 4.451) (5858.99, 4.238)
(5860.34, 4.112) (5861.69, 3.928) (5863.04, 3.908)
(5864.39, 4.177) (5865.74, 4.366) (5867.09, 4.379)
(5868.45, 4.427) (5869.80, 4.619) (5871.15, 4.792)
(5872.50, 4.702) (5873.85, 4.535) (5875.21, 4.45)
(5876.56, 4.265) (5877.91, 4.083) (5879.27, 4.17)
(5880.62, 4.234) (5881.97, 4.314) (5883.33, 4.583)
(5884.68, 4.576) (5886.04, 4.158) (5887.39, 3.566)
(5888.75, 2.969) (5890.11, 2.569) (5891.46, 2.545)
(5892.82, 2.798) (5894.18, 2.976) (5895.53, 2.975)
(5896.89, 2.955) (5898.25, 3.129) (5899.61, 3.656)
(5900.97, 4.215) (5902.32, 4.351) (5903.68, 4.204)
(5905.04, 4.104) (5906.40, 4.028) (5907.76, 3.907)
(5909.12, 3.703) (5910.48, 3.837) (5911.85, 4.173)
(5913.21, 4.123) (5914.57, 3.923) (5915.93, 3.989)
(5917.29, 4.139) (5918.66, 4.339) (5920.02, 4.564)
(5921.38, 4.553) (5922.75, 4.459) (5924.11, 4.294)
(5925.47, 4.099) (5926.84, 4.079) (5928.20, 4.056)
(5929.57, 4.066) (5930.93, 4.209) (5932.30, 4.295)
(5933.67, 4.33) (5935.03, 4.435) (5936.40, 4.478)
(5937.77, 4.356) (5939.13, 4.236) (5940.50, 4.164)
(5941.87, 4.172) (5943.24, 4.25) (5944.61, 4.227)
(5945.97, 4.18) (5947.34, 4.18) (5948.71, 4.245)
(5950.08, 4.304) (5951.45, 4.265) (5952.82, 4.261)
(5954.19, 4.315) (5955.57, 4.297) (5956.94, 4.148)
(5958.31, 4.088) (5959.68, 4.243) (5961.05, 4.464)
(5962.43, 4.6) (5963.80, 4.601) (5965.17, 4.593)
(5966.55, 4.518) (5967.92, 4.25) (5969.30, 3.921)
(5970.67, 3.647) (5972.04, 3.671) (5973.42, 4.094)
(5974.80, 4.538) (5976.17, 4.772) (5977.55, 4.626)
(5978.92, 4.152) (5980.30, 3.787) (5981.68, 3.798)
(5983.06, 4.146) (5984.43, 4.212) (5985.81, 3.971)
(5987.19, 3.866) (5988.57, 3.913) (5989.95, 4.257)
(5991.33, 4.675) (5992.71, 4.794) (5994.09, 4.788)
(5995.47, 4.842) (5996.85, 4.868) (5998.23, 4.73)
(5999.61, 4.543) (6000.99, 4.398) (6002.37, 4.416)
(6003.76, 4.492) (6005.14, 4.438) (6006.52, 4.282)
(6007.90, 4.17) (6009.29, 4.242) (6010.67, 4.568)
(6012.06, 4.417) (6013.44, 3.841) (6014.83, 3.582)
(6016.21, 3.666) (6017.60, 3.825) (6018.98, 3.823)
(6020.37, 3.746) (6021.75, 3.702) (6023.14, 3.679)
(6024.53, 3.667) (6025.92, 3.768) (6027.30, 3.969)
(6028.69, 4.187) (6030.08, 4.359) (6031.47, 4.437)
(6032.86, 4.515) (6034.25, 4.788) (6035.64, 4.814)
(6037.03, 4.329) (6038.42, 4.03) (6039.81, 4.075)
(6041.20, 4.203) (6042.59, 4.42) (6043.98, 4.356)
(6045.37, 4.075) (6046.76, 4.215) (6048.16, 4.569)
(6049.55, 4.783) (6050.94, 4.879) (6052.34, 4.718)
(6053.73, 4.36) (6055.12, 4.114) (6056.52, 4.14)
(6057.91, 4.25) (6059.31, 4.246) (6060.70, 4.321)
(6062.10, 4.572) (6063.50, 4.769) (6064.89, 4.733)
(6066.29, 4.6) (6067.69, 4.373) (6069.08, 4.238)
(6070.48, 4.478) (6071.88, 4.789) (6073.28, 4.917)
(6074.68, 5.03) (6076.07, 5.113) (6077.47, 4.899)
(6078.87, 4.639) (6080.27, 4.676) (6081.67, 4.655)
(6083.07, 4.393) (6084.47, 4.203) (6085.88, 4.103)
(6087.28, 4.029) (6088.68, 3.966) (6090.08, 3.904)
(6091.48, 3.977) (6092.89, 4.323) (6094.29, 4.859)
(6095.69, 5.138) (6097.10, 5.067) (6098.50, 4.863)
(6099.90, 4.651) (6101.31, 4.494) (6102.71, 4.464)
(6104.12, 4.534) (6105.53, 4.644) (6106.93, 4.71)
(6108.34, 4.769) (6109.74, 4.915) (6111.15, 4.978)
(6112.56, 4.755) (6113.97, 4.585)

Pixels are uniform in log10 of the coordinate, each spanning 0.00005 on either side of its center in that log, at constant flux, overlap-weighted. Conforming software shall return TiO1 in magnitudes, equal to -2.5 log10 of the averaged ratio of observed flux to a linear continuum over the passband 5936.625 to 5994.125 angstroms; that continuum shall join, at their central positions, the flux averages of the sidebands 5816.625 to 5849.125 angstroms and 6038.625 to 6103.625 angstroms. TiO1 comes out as 0.04 mag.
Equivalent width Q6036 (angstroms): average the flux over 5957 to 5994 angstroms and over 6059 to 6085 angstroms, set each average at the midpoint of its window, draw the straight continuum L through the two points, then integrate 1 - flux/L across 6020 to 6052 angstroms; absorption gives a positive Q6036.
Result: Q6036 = 1.6 angstroms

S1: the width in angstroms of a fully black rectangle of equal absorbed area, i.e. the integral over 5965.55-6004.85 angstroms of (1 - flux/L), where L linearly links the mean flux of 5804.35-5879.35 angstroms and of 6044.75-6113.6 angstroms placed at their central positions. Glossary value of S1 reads 1.1 angstroms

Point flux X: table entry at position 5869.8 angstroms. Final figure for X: 4.619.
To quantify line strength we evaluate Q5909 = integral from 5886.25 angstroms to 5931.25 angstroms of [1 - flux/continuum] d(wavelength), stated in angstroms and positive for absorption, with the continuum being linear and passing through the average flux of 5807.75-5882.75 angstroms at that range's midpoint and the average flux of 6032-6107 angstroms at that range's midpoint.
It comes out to 5.48 angstroms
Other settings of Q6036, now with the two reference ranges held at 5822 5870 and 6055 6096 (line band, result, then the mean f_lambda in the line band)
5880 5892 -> 1.6 angstroms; 3.74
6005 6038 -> 2.4 angstroms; 4.11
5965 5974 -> 0.6 angstroms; 4.07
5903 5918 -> 1.1 angstroms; 4.01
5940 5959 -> 0.6 angstroms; 4.22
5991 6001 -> -0.7 angstroms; 4.73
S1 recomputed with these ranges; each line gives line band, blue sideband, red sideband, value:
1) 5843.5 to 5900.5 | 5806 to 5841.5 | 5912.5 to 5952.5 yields 3.2 angstroms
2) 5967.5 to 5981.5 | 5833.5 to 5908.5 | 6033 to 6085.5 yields 0.5 angstroms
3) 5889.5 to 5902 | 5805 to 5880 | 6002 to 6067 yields 3.3 angstroms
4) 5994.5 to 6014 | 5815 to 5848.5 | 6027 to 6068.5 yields -0.3 angstroms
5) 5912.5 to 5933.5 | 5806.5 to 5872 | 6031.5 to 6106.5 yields 0.6 angstroms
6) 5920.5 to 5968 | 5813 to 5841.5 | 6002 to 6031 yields -1.8 angstroms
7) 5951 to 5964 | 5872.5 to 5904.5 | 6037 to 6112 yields -0.9 angstroms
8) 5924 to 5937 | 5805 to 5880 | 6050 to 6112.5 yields 0.4 angstroms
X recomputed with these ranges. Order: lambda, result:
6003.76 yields 4.492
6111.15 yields 4.978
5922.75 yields 4.459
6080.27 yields 4.676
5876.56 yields 4.265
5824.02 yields 4.371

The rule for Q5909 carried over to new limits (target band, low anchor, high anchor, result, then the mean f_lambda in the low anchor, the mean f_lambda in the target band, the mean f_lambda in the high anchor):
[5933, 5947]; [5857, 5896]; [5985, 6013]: -0.2 angstroms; 4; 4.28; 4.43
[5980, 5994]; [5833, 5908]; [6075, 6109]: 0.4 angstroms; 4.02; 4.18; 4.55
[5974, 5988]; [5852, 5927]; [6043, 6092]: 0.2 angstroms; 4.02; 4.18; 4.46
